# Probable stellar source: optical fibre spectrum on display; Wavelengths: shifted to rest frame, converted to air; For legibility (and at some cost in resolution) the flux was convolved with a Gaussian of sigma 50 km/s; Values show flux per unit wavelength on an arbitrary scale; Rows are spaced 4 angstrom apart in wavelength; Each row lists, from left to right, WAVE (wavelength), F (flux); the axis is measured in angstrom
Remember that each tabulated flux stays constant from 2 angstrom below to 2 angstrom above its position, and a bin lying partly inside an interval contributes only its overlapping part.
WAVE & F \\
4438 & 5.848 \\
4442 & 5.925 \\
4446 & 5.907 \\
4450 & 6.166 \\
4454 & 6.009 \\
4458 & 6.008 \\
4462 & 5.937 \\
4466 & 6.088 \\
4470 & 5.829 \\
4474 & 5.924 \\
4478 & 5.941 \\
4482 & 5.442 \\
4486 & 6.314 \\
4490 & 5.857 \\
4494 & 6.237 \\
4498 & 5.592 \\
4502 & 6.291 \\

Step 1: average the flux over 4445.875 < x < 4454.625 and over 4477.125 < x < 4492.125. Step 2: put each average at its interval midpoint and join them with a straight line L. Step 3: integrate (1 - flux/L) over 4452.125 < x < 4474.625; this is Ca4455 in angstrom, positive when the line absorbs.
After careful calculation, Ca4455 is 0.1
